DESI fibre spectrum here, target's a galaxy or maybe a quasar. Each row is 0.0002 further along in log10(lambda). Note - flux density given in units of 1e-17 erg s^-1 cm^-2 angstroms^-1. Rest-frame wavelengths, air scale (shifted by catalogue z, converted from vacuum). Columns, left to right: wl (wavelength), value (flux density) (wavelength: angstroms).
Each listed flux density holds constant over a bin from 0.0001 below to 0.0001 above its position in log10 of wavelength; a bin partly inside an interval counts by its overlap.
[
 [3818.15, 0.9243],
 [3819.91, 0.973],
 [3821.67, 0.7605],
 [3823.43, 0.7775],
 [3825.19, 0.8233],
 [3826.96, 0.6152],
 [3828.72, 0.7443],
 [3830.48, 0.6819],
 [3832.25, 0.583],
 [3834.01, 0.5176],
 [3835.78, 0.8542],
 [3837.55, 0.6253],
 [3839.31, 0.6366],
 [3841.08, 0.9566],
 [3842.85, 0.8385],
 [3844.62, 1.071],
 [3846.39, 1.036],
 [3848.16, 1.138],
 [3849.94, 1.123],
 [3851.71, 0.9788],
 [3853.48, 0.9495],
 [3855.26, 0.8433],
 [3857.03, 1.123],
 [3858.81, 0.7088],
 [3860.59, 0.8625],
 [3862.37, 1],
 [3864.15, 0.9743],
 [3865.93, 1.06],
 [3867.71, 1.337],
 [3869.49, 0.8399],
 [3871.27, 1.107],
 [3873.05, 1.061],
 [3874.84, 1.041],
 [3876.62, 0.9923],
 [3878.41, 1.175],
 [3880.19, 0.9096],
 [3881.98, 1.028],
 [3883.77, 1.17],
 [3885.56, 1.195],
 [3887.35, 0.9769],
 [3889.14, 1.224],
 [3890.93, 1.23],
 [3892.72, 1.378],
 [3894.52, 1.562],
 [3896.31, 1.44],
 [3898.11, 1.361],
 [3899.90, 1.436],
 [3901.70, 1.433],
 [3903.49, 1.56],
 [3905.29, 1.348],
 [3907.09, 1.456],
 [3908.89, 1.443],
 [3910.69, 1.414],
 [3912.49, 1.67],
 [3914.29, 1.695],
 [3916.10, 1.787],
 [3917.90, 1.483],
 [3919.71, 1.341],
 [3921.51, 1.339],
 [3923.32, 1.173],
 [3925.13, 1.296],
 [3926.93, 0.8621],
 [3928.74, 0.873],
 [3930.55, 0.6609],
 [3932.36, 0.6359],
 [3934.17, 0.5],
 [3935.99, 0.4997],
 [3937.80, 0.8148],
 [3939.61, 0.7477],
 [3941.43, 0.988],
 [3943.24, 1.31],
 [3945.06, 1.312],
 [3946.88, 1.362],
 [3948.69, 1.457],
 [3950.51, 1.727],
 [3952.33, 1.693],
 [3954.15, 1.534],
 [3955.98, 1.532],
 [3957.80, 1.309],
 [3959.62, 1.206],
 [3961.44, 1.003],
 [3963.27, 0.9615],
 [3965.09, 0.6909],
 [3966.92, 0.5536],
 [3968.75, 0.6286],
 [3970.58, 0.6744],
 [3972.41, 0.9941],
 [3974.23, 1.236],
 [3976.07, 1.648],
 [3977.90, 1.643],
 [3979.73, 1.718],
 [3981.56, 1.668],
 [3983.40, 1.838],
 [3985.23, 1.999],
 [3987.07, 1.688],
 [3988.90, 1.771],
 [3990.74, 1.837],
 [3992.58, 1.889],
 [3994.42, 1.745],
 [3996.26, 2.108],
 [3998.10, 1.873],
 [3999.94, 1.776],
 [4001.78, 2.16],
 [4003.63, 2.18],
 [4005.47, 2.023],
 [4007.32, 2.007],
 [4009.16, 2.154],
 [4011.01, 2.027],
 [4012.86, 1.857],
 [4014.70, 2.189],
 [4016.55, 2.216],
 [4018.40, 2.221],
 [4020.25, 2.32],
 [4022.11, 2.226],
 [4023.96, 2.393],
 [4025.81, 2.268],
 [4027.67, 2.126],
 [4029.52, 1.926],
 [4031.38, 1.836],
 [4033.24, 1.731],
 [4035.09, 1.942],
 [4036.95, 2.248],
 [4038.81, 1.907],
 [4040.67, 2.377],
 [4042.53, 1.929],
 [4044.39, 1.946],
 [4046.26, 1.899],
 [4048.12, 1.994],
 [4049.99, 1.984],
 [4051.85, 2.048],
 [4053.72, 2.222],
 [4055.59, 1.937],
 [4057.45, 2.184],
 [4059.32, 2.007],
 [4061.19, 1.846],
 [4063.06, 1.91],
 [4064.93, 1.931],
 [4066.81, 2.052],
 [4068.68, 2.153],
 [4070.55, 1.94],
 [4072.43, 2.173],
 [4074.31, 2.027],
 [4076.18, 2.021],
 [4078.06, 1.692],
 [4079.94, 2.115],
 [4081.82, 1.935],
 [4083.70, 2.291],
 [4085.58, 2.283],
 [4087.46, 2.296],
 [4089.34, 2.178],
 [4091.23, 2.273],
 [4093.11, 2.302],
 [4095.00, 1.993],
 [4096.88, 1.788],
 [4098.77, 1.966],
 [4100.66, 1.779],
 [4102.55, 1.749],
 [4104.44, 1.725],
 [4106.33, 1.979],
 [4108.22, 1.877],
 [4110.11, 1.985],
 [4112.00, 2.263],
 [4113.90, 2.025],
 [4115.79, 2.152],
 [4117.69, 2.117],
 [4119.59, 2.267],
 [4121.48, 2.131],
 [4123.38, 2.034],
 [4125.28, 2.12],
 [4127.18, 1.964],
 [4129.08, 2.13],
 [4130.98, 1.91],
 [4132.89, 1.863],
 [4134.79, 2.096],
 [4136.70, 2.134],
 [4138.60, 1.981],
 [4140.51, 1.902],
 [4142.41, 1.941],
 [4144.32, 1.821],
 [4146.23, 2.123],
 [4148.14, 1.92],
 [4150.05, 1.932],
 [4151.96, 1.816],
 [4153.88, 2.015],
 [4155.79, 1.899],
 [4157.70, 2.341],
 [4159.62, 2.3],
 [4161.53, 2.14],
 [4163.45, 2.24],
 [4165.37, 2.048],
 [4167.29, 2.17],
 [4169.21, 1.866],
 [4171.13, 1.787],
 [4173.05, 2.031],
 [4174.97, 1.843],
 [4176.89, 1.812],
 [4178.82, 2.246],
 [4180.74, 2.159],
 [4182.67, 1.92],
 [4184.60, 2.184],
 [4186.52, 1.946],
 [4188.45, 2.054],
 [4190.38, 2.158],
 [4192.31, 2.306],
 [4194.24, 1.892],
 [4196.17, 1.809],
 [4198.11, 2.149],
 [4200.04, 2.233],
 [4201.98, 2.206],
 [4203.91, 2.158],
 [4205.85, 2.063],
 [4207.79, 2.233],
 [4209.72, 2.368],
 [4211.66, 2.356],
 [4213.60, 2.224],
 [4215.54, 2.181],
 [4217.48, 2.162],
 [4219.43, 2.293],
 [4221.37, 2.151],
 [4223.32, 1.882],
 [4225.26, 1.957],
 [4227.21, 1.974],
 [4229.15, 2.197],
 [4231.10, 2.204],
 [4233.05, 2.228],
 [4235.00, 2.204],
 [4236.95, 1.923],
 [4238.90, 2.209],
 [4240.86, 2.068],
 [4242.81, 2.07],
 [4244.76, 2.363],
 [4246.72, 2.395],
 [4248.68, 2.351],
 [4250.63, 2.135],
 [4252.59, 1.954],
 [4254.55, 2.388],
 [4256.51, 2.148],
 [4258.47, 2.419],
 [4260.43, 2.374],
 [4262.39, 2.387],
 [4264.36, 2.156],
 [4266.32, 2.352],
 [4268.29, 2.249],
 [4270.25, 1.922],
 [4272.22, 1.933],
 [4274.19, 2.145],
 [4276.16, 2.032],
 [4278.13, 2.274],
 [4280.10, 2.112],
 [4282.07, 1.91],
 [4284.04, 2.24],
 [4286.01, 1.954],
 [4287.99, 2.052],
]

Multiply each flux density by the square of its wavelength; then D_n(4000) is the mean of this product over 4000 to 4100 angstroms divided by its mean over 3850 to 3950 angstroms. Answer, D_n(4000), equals 1.9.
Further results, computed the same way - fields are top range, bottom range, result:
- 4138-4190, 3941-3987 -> 1.69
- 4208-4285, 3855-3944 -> 2.25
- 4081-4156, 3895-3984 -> 1.78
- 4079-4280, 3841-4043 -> 1.64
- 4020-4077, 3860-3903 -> 1.91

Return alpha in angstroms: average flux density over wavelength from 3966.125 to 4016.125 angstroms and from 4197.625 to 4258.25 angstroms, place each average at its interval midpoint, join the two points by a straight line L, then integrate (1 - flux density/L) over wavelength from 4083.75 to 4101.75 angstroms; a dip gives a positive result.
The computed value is -1.8 angstroms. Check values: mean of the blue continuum 1.71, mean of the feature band 2.1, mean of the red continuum 2.18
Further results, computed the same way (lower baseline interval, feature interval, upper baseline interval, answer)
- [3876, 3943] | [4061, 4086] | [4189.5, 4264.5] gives -4.8 angstroms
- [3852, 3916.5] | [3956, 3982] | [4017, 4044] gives 8.9 angstroms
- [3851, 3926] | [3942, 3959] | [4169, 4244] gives -0.7 angstroms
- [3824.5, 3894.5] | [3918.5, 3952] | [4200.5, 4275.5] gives 4.1 angstroms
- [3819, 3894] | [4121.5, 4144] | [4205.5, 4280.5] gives -2.2 angstroms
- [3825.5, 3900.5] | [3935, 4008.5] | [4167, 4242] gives -4.4 angstroms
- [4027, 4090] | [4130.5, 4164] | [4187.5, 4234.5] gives 1.2 angstroms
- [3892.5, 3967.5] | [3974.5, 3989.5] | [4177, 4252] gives -3.4 angstroms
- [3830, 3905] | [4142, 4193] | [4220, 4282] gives -3.1 angstroms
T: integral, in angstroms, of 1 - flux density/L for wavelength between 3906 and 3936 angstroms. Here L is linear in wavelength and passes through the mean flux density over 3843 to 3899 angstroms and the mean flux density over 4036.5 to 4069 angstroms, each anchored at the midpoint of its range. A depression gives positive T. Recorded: 2.9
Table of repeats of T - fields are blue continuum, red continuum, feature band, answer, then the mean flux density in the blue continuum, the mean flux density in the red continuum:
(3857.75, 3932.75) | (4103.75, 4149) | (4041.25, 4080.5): -4.7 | 1.21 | 2.02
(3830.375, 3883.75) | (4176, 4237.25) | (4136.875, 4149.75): -0.3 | 0.943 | 2.12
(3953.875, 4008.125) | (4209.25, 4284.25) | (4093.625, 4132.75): -3.1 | 1.53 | 2.17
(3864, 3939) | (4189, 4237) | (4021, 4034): -4.2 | 1.19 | 2.14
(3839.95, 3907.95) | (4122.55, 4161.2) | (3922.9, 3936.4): 5.1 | 1.13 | 2.01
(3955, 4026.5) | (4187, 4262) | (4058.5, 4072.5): -1.1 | 1.7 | 2.17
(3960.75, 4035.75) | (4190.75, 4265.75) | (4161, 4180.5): 0.5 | 1.75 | 2.18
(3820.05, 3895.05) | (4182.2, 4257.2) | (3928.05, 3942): 5.9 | 0.963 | 2.15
